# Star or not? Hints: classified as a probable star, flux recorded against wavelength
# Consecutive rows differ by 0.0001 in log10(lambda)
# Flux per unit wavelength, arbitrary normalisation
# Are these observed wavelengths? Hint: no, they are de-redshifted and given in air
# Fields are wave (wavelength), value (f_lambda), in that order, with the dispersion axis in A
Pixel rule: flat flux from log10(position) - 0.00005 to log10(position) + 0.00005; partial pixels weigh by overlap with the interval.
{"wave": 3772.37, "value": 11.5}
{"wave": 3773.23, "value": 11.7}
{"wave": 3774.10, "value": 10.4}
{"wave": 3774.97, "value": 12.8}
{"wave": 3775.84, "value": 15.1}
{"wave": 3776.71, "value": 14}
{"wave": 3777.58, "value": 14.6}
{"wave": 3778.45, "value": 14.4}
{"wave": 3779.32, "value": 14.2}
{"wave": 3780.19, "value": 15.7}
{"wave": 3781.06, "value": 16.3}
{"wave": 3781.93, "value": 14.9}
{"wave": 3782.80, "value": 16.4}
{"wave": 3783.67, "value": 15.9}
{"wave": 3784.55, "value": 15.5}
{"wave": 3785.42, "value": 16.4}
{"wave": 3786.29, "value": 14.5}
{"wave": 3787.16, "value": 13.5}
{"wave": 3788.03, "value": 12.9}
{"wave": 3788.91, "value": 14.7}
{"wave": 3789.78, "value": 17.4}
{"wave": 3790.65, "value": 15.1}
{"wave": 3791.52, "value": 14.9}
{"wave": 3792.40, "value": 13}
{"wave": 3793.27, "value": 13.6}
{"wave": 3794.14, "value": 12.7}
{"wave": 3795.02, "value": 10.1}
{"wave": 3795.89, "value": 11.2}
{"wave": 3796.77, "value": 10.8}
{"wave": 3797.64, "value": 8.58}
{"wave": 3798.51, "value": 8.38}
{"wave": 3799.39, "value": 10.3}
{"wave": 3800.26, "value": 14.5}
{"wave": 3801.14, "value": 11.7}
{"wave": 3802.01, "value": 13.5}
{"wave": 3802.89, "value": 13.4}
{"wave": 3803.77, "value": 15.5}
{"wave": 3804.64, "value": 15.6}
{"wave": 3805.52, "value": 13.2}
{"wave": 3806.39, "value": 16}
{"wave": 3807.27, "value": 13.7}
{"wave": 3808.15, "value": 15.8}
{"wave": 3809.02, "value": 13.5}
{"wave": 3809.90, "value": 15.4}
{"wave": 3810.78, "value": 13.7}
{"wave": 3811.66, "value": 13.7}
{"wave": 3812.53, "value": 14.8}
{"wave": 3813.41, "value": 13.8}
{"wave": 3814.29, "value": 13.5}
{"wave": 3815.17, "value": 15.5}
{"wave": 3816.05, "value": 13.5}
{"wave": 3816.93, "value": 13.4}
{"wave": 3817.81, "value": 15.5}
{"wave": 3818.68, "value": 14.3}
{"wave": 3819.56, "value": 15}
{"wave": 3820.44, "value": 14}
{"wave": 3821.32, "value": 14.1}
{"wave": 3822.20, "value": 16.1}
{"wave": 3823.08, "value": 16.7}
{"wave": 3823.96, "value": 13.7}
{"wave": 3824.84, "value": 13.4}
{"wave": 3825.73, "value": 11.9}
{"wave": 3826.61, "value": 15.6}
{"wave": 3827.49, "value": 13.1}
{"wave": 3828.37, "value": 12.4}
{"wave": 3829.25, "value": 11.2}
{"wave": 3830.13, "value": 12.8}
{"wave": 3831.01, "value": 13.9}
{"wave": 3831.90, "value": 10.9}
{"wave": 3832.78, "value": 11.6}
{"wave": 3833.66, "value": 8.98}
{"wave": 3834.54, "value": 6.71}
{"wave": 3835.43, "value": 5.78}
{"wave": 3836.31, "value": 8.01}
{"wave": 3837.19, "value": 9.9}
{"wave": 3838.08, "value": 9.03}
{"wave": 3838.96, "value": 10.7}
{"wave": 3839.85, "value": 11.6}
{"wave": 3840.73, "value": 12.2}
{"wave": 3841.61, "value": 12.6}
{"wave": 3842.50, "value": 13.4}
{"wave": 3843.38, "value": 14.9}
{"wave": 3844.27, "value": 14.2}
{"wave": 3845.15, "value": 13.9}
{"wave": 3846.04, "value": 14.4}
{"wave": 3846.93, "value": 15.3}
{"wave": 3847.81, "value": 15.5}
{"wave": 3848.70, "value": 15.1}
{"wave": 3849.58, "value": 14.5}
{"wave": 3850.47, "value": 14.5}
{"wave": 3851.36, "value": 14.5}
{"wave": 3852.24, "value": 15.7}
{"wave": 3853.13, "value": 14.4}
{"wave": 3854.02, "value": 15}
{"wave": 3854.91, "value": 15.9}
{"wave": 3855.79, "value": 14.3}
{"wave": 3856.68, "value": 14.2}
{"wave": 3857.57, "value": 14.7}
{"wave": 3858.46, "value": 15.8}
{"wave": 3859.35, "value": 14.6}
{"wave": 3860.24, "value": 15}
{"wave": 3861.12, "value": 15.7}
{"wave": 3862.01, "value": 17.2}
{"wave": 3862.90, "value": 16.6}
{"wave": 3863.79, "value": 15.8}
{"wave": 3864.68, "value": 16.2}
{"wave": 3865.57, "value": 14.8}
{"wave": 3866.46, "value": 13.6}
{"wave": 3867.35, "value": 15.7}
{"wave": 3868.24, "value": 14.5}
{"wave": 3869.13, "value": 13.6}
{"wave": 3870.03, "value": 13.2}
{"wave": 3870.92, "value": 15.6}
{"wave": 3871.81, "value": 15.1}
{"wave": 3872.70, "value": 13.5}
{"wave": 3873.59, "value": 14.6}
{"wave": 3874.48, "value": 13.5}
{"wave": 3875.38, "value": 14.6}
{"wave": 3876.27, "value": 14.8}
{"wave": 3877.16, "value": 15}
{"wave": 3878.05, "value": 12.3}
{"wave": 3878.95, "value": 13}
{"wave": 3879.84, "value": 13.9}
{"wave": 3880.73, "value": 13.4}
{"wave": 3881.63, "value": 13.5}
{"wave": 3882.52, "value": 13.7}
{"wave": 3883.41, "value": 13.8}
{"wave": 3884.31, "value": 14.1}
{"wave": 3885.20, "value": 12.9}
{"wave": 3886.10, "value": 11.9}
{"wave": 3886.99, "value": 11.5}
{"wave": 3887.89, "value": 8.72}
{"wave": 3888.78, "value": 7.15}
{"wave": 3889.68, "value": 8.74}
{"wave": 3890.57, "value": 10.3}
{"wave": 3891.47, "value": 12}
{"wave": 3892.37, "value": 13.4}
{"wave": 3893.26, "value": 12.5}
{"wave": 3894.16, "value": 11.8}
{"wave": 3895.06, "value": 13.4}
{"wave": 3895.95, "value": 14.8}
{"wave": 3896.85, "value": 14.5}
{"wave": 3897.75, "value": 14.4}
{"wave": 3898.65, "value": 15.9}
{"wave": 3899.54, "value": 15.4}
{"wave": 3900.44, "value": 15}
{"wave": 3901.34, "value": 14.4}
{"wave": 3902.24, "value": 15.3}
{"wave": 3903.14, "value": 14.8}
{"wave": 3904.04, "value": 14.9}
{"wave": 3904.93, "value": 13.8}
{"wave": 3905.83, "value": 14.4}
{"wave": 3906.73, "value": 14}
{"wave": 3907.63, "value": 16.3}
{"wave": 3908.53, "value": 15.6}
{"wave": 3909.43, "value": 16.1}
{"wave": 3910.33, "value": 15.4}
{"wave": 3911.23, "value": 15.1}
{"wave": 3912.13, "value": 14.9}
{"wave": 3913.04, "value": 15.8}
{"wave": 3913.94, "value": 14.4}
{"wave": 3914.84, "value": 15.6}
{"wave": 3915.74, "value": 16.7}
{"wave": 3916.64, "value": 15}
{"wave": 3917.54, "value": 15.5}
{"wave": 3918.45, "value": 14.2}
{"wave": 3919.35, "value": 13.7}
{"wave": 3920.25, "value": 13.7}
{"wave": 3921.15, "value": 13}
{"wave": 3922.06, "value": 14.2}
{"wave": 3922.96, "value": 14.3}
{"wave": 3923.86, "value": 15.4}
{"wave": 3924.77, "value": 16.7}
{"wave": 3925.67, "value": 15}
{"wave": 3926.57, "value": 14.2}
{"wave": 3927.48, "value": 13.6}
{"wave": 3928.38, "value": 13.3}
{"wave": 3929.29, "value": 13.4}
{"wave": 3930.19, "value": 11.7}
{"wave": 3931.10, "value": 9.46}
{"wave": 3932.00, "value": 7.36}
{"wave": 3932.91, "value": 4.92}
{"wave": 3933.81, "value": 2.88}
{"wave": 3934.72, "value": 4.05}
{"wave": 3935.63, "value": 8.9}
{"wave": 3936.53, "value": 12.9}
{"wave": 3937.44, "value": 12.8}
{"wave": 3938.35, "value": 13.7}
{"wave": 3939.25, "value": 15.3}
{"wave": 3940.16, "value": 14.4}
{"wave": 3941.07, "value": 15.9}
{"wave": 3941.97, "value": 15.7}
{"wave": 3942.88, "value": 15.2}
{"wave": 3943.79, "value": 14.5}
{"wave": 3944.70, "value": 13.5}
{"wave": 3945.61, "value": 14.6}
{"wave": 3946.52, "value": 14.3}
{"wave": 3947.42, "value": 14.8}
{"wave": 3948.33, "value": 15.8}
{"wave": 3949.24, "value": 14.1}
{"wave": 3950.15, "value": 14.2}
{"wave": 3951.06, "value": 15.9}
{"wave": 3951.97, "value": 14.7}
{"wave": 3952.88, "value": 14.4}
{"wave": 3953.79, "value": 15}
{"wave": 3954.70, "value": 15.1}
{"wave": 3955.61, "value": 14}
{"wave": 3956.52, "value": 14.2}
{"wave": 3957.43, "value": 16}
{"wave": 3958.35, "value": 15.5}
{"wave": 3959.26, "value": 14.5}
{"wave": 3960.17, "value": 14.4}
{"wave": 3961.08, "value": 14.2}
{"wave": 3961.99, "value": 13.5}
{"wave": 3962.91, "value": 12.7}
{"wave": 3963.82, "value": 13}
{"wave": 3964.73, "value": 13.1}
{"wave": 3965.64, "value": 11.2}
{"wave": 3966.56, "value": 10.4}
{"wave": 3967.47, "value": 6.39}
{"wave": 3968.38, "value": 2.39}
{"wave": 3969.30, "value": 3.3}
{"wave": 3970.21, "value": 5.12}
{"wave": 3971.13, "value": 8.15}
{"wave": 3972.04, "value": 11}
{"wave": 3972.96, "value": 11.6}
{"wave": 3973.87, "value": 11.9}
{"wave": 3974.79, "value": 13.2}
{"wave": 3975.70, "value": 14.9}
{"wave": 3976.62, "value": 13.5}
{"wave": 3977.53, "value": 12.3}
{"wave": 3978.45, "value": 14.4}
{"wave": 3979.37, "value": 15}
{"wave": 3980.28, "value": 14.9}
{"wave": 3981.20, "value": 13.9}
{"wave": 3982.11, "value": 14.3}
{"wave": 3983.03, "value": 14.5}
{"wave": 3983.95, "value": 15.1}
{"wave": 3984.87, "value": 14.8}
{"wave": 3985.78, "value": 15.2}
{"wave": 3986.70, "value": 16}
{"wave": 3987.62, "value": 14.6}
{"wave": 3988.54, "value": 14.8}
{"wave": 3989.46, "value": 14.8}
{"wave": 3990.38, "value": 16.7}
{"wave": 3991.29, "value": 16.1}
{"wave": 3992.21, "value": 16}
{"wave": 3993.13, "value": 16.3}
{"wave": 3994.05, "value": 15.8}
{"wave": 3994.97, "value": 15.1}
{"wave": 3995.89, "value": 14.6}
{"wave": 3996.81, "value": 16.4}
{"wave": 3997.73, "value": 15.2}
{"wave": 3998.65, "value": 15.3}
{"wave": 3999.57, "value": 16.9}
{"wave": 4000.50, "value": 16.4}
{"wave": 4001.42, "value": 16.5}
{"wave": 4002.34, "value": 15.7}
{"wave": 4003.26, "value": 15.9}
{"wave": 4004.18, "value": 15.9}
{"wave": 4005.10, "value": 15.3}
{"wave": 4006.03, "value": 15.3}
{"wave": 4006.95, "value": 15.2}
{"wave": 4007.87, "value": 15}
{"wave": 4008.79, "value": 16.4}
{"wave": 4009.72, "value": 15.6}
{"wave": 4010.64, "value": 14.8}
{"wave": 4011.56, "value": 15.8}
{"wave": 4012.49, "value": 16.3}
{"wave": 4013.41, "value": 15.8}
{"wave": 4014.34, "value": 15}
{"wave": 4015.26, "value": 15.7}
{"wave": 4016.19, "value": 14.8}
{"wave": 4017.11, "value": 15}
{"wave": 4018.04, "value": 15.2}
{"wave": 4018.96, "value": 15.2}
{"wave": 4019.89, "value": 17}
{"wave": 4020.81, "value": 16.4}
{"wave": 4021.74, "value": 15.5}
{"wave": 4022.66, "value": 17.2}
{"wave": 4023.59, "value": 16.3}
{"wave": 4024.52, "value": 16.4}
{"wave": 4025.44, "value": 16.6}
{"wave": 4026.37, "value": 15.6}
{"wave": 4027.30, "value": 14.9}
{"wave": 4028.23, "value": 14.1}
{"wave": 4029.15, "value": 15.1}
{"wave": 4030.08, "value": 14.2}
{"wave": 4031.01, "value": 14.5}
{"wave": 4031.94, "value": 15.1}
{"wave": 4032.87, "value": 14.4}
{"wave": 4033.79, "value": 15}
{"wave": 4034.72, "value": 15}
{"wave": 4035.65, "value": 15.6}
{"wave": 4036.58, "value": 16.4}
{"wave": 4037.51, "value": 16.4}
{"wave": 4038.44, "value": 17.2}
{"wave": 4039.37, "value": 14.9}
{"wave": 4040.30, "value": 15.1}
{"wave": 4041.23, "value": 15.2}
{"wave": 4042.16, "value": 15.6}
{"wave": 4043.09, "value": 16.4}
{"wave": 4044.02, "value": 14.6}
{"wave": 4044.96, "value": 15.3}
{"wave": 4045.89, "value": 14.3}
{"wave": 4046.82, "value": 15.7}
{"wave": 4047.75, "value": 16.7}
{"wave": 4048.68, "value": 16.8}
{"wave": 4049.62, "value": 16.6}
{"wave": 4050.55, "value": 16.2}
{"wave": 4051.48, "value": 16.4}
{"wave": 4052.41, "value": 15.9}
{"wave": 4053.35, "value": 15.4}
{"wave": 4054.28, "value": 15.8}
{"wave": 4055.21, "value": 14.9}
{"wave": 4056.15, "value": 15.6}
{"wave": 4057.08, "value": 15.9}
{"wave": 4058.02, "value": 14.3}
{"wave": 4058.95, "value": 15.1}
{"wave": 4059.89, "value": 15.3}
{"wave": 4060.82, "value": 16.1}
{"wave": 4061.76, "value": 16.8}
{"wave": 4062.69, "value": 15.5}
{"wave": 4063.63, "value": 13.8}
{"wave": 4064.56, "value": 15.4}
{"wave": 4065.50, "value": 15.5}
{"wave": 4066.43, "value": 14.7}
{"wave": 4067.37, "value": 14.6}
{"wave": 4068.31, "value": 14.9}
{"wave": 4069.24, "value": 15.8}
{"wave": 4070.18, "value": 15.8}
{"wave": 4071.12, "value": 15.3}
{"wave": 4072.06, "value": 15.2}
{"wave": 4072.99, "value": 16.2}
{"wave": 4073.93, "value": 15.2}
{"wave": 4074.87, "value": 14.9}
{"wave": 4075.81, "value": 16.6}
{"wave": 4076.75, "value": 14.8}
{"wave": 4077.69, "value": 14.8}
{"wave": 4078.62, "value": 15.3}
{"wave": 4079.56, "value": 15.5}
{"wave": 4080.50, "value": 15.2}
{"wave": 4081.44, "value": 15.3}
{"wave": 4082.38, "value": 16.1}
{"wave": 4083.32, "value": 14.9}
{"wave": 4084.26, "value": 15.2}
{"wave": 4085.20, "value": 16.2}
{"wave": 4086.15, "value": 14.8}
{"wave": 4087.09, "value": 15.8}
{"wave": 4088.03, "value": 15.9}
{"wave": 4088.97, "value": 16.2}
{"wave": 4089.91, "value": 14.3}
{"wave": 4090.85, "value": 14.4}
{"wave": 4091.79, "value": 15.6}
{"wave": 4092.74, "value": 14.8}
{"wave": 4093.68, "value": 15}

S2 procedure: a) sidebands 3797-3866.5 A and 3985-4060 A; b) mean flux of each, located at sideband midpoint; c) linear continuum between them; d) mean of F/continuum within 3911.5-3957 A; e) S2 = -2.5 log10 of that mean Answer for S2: 0.09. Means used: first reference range 13.6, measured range 13.5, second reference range 15.6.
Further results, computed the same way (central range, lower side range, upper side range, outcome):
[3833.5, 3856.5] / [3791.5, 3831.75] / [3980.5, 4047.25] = 0.08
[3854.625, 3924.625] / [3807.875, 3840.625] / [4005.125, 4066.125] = -0.04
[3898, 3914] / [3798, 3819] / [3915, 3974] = -0.16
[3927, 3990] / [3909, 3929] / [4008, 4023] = 0.19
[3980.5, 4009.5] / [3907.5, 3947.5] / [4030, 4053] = -0.05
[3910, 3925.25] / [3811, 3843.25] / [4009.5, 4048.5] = -0.07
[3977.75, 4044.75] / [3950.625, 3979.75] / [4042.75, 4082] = -0.12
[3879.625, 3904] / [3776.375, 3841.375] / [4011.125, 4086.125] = 0.08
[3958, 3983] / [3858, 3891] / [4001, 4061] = 0.25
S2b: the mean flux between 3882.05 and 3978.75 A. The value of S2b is 13.1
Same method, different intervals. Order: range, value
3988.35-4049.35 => 15.6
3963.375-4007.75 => 13.7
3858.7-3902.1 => 13.8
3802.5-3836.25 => 13.4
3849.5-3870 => 15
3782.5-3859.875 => 13.5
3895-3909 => 14.9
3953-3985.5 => 12.5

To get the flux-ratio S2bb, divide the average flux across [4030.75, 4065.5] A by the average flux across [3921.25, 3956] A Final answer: 1.18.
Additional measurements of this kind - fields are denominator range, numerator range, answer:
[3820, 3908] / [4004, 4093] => 1.14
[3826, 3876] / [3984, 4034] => 1.14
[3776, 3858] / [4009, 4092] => 1.14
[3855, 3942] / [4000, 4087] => 1.14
